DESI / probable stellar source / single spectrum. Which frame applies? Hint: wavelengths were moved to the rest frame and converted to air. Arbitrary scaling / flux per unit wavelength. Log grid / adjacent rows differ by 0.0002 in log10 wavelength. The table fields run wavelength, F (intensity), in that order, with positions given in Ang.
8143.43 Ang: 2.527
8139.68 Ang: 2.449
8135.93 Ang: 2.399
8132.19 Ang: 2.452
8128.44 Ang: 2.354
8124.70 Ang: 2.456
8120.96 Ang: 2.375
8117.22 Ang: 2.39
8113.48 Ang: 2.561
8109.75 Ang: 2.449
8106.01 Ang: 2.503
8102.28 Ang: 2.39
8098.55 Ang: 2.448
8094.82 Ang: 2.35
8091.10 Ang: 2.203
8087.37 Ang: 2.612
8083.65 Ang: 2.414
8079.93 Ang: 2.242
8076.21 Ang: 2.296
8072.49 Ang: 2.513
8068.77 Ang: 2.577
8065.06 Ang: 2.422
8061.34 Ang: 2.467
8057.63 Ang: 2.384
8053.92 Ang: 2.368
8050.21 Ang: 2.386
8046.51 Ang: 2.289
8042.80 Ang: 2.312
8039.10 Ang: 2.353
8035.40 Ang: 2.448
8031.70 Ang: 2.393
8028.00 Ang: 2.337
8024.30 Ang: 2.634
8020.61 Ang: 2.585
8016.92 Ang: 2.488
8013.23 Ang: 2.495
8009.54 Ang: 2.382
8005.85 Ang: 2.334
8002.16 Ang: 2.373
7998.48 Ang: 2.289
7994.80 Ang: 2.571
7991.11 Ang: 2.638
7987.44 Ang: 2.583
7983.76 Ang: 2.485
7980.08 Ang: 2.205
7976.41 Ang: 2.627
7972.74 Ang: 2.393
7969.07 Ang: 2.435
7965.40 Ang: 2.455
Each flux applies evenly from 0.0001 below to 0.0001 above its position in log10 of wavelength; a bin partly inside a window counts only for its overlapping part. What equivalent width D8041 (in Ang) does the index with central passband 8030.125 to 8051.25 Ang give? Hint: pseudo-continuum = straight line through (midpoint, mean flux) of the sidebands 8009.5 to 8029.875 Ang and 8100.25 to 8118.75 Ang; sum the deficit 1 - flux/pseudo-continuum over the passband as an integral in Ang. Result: 1.07 Ang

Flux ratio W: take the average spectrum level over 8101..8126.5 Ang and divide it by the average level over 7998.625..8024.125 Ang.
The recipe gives 1.00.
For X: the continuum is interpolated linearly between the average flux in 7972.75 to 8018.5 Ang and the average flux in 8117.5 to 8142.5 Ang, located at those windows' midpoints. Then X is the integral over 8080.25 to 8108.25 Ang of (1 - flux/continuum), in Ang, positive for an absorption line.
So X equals 0.21 Ang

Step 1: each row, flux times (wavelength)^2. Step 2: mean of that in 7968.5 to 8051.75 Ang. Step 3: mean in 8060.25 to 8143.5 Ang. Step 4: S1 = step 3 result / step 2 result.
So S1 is 1.02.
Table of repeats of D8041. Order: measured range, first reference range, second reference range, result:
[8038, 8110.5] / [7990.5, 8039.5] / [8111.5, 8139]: 1.2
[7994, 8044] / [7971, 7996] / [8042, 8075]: 0.6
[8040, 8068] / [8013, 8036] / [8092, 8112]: 0.9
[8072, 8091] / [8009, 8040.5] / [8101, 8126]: 0.5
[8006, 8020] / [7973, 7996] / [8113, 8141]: 0.2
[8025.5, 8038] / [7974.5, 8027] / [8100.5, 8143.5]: 0.3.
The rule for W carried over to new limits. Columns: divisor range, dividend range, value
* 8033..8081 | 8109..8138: 1.02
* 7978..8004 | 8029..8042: 0.97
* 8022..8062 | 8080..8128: 1.01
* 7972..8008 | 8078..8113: 0.98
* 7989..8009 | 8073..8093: 0.97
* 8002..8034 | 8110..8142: 0.99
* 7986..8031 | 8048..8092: 0.97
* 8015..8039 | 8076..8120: 0.97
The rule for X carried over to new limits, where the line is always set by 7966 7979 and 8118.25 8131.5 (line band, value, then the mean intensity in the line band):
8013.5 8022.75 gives -0.3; 2.53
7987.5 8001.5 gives -0.2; 2.5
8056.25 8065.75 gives 0.0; 2.43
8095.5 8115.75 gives -0.5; 2.46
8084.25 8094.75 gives 0.1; 2.4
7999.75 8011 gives 0.4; 2.36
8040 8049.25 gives 0.5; 2.32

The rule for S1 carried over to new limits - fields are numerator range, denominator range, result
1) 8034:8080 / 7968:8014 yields 1.00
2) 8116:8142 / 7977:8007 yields 1.02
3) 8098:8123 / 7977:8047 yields 1.03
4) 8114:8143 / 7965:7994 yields 1.01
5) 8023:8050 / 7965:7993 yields 0.98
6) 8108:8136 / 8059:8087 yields 1.01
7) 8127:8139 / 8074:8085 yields 1.05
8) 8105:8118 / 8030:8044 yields 1.06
